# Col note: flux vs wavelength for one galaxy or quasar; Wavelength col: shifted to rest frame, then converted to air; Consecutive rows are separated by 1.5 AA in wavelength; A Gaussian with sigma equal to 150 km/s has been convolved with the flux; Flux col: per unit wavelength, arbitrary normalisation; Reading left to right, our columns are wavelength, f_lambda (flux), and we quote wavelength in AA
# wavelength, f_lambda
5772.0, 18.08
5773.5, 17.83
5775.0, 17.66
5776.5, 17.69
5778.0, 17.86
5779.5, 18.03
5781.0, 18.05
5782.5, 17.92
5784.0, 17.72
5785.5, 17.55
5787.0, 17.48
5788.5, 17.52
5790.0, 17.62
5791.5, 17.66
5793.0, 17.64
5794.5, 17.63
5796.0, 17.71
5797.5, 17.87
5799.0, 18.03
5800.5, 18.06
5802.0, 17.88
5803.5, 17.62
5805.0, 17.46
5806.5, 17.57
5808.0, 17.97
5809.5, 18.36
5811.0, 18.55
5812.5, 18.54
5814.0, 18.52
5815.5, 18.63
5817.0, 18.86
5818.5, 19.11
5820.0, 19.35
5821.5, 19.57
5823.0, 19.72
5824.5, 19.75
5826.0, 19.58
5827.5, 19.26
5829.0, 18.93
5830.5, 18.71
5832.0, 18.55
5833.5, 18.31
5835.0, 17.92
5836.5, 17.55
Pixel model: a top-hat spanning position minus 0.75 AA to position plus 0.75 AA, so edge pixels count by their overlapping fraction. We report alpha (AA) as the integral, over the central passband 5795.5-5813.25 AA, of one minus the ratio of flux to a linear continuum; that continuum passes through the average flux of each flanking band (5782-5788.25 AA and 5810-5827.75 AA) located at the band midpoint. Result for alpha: 0.5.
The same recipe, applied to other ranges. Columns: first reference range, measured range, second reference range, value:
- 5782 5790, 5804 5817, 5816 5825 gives 0.4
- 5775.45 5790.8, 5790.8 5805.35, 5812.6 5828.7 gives 0.4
